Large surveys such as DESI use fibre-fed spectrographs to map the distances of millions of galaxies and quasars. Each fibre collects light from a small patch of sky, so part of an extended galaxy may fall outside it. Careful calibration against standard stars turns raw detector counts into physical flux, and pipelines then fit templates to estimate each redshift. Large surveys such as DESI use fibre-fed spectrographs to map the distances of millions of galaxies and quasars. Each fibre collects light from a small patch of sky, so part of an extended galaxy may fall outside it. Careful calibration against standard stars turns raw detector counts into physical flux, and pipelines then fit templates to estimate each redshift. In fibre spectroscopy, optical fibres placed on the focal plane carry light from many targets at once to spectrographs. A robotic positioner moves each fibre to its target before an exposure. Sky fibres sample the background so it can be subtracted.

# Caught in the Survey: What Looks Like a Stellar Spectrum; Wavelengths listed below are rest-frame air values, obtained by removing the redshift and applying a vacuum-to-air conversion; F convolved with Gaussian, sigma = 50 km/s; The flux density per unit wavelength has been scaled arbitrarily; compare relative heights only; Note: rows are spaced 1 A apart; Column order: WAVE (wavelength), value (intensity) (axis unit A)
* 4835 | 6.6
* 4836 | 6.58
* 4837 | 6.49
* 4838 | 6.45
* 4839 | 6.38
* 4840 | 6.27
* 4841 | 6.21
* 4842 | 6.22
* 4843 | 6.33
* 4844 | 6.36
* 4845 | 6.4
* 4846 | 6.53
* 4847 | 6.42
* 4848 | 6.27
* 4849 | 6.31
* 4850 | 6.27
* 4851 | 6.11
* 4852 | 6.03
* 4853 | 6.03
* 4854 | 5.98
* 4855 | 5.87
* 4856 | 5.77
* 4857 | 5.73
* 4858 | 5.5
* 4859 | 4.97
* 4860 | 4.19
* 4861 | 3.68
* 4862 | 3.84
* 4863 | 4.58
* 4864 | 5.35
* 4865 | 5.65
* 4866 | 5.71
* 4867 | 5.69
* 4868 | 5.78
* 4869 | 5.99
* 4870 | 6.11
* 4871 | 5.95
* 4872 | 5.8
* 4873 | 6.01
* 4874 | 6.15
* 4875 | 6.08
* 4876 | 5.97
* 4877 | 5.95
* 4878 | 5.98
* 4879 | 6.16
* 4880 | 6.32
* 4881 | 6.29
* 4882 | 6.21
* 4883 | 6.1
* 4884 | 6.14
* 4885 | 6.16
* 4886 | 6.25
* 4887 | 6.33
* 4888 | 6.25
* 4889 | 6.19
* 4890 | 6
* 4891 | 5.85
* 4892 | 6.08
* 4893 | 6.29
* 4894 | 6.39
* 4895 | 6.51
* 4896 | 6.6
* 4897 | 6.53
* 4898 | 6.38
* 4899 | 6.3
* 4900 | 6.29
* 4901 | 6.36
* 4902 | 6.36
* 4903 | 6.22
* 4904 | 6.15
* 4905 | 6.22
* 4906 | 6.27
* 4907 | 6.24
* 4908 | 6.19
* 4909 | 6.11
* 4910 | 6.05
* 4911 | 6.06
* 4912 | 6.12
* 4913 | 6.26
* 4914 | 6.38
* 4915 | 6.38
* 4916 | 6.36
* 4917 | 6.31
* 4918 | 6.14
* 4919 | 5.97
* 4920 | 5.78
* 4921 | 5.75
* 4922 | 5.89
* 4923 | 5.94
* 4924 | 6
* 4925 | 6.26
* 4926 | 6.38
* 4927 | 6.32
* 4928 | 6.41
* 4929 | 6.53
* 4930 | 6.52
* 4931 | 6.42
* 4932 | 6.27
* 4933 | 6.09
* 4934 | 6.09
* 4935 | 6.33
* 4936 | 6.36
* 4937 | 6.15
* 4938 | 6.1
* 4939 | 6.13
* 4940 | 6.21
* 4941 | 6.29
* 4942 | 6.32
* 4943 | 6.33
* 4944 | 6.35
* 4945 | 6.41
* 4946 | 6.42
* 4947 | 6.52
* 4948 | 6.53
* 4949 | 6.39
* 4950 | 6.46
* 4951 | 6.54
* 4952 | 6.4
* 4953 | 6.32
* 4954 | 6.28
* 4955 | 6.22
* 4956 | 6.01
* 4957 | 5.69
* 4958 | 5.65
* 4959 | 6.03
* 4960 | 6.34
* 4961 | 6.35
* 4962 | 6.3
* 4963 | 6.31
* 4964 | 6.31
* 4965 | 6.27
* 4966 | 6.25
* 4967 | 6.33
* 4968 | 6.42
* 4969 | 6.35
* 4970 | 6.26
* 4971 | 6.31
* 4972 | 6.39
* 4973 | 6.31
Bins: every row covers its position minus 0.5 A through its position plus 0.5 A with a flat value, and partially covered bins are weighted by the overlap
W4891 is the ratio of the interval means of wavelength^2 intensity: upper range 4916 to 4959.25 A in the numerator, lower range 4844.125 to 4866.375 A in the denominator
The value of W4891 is 1.1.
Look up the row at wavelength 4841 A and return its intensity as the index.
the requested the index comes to 6.21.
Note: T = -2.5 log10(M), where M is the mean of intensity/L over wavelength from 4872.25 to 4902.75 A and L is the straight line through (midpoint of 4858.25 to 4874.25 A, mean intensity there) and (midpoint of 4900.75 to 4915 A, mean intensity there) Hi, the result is -0.08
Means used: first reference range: 5.33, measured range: 6.21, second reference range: 6.22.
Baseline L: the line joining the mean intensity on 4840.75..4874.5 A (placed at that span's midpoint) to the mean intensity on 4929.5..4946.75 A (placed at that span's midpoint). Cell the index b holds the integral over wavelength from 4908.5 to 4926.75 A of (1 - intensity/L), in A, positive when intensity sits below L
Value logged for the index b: 0.08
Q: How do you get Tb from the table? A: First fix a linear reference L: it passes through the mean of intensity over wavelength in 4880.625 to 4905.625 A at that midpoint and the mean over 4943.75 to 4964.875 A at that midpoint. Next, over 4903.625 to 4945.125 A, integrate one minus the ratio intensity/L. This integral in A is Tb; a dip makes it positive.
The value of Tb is 0.39 A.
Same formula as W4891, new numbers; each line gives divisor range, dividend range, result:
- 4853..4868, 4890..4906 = 1.22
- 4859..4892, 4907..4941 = 1.10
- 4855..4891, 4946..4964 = 1.13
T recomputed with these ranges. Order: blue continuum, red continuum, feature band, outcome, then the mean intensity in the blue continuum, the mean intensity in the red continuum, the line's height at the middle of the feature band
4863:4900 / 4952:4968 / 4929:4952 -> -0.03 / 6.08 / 6.19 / 6.16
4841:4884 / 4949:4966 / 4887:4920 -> -0.04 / 5.83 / 6.22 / 6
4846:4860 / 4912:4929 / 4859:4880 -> 0.08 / 5.9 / 6.17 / 5.97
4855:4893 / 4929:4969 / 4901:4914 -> -0.04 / 5.76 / 6.28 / 5.99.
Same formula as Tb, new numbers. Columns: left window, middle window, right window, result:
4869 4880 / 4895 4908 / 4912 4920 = -0.4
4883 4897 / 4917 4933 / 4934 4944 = 0.2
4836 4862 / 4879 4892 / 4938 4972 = -0.3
